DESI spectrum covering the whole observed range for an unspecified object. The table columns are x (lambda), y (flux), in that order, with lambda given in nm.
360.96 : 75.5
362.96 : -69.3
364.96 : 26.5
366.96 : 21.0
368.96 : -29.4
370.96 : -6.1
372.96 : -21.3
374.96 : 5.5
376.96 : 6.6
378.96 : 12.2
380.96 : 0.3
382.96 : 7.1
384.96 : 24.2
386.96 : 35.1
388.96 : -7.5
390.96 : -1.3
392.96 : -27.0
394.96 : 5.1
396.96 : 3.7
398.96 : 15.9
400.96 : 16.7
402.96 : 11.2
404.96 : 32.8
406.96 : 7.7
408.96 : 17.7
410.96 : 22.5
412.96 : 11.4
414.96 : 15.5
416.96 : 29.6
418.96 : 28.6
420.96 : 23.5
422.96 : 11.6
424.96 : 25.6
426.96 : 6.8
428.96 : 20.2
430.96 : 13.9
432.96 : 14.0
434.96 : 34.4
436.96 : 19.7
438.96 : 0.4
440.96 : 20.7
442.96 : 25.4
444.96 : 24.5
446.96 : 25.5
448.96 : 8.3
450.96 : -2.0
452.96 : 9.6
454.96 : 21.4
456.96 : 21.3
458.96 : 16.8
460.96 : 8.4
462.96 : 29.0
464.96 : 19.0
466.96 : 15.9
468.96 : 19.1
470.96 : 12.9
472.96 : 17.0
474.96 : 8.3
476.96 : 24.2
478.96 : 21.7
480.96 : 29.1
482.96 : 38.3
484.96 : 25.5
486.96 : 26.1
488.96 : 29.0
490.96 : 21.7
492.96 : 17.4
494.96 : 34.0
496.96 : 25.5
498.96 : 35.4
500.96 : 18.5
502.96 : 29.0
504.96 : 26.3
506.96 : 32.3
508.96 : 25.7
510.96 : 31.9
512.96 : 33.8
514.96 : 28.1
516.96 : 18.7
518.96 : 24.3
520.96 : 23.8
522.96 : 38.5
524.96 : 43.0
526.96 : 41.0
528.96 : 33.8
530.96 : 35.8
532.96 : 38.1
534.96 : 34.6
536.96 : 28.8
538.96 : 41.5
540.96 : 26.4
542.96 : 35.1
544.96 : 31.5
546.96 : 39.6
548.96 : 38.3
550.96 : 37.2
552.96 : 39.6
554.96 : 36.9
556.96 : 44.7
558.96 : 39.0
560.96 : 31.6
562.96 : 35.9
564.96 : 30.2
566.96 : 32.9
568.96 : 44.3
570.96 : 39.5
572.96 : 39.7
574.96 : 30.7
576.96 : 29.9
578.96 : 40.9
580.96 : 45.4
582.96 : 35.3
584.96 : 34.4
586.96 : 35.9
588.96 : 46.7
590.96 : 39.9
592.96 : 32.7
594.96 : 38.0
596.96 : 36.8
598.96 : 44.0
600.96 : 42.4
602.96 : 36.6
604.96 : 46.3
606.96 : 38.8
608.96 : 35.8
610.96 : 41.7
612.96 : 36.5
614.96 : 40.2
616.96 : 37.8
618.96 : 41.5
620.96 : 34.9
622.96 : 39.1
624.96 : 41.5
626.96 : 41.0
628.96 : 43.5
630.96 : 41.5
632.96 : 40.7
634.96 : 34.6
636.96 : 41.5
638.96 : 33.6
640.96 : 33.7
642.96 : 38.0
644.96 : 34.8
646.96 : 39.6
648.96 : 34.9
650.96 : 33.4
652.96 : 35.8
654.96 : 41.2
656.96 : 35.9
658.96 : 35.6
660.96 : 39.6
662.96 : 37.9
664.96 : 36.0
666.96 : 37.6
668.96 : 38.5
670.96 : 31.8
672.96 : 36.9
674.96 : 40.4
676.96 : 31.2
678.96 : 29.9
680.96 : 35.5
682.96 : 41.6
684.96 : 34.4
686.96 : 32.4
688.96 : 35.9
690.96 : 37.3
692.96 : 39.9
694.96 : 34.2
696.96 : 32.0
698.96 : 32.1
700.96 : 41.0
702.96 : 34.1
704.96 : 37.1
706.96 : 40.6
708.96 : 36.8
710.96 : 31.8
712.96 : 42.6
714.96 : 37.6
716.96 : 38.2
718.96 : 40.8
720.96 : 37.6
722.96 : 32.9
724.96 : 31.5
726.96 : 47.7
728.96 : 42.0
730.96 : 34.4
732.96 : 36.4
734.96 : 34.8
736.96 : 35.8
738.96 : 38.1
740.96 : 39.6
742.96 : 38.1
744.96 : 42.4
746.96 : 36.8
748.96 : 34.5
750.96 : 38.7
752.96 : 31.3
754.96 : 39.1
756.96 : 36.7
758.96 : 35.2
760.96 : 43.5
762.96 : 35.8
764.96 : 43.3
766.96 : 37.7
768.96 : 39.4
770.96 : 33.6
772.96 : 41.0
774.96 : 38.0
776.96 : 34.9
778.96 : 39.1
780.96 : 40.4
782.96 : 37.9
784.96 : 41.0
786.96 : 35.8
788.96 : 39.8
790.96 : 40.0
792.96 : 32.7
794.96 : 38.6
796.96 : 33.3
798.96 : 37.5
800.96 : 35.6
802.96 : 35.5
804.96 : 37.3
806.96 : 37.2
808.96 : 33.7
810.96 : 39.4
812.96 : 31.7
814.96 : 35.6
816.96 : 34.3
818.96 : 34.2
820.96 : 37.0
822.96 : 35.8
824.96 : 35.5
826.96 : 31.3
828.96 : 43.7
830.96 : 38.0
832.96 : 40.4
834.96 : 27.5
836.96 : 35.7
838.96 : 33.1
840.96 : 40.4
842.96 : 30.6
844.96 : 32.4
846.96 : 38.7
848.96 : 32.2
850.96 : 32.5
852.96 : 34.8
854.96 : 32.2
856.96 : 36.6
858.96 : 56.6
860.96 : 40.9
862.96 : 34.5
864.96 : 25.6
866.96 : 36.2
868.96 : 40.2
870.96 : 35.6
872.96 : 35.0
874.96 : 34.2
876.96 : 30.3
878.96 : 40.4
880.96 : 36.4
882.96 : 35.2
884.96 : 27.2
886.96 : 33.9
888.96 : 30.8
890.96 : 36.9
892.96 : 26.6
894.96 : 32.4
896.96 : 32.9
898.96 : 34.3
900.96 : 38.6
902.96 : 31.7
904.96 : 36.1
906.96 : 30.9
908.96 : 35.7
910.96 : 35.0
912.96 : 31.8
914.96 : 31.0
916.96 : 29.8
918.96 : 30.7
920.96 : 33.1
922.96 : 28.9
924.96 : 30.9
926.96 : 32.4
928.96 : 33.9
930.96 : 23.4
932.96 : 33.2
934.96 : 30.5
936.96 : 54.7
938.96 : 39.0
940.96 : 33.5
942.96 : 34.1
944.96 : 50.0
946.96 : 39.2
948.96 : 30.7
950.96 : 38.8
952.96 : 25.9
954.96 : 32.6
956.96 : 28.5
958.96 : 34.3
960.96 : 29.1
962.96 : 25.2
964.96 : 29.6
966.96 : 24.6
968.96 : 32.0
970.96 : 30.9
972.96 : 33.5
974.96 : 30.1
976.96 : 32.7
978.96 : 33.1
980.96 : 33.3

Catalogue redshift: 0.31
